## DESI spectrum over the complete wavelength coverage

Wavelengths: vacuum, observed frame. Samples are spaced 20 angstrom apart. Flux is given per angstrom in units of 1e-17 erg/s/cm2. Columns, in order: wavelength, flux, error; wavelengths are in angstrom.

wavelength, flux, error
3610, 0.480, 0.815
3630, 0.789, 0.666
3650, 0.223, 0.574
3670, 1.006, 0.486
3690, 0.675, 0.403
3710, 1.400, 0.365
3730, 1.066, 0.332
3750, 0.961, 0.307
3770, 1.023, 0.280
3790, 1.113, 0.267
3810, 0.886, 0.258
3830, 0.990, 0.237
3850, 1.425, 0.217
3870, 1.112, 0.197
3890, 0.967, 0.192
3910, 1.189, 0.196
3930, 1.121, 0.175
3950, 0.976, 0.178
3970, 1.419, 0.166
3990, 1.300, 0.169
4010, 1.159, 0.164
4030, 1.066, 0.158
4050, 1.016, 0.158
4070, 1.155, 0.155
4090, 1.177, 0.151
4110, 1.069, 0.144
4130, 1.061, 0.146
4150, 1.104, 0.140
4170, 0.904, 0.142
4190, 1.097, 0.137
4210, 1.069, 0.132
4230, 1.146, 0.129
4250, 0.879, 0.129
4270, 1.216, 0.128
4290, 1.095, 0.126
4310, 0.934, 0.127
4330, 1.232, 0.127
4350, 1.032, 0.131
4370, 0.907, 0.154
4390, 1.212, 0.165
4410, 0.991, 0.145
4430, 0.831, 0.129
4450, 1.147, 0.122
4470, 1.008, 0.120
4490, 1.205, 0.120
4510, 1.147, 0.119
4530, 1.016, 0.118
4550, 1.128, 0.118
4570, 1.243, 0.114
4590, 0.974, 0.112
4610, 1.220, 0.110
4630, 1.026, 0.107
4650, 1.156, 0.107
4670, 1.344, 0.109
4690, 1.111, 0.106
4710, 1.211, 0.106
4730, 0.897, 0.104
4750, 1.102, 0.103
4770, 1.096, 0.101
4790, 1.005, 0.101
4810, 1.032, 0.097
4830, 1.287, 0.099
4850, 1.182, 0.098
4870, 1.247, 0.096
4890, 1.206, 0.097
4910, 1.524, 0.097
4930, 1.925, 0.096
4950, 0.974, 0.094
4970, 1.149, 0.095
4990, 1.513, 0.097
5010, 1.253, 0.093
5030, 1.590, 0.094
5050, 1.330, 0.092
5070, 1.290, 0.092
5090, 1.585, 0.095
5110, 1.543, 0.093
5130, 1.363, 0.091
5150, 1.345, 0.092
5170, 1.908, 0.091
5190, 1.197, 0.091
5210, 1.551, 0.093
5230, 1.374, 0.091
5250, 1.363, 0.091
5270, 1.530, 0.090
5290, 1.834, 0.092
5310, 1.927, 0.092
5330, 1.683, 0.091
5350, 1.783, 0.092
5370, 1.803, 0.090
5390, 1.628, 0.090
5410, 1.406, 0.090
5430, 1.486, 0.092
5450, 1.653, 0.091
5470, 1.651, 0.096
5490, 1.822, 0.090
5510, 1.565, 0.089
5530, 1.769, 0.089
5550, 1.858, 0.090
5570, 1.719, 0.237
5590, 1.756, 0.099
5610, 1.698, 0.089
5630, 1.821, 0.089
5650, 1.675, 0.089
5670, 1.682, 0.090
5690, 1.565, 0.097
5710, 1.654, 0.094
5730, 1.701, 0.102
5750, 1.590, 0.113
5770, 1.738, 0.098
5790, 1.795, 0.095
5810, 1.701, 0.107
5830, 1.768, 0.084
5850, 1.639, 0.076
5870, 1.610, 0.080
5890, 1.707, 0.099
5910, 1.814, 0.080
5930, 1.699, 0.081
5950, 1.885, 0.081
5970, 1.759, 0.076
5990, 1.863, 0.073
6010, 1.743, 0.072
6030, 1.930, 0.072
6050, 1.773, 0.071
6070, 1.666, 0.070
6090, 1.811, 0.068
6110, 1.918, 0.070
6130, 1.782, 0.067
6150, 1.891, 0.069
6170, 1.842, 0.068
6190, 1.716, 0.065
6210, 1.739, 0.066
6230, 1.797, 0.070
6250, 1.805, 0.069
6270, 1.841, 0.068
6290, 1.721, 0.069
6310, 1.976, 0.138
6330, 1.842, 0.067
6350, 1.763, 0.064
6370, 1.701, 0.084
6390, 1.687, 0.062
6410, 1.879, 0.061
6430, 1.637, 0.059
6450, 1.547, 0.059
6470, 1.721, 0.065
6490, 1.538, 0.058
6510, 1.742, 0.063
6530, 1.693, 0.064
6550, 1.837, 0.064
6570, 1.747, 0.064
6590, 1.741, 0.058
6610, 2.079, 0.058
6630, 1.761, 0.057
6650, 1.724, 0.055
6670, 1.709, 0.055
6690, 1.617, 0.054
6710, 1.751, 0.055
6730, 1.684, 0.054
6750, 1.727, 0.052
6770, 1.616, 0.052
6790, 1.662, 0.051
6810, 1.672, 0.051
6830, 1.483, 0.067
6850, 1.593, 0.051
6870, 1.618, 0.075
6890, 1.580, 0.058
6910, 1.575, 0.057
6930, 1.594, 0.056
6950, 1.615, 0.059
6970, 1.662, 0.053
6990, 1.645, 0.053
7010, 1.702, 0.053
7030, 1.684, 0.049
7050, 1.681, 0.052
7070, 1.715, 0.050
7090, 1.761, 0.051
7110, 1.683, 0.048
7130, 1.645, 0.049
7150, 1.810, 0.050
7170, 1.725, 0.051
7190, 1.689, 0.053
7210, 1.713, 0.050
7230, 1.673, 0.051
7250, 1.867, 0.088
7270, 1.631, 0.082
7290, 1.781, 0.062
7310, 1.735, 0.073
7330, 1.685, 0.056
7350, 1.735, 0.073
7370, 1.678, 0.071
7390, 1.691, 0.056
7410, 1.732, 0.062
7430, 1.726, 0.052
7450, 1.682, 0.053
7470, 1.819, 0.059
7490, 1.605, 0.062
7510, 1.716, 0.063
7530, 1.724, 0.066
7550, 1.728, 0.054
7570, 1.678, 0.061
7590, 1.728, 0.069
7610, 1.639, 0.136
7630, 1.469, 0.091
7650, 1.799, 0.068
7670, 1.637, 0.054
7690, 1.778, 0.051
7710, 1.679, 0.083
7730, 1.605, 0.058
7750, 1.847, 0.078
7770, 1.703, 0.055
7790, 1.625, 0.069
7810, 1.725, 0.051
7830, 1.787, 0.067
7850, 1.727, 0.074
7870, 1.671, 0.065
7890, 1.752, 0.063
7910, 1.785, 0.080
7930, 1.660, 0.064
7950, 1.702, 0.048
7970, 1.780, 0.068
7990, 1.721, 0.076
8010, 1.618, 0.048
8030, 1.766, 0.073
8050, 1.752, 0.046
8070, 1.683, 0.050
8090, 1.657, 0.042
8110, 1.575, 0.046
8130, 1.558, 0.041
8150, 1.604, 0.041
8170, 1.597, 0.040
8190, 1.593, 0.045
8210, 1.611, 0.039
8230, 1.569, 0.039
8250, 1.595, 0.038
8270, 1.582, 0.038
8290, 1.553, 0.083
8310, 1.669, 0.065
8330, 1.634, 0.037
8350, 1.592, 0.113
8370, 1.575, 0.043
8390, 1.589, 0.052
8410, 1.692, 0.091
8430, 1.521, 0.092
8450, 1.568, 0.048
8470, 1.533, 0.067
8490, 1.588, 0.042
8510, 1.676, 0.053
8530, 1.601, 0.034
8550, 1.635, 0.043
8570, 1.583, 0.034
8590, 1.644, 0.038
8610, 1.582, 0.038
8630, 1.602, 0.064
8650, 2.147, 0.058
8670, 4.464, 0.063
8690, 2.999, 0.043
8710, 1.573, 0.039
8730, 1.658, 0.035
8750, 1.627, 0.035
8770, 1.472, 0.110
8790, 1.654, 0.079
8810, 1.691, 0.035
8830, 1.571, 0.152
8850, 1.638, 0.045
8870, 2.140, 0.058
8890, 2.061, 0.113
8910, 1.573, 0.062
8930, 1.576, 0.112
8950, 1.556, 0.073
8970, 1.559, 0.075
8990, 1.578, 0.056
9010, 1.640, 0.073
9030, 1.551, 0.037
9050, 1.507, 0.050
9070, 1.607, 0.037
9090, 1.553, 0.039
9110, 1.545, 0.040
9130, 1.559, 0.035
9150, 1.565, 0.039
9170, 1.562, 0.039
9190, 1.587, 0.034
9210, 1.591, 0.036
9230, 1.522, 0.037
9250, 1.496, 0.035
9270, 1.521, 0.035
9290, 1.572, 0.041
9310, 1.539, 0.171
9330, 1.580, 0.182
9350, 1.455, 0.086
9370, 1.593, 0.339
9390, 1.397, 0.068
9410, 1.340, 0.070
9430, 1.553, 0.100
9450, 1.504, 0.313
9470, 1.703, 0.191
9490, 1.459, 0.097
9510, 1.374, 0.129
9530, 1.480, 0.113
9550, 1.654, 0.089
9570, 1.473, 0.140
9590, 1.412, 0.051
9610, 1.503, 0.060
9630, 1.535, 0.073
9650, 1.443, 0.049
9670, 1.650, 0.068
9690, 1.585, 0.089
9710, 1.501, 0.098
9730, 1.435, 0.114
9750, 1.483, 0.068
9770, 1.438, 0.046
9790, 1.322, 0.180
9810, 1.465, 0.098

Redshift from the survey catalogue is 0.32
